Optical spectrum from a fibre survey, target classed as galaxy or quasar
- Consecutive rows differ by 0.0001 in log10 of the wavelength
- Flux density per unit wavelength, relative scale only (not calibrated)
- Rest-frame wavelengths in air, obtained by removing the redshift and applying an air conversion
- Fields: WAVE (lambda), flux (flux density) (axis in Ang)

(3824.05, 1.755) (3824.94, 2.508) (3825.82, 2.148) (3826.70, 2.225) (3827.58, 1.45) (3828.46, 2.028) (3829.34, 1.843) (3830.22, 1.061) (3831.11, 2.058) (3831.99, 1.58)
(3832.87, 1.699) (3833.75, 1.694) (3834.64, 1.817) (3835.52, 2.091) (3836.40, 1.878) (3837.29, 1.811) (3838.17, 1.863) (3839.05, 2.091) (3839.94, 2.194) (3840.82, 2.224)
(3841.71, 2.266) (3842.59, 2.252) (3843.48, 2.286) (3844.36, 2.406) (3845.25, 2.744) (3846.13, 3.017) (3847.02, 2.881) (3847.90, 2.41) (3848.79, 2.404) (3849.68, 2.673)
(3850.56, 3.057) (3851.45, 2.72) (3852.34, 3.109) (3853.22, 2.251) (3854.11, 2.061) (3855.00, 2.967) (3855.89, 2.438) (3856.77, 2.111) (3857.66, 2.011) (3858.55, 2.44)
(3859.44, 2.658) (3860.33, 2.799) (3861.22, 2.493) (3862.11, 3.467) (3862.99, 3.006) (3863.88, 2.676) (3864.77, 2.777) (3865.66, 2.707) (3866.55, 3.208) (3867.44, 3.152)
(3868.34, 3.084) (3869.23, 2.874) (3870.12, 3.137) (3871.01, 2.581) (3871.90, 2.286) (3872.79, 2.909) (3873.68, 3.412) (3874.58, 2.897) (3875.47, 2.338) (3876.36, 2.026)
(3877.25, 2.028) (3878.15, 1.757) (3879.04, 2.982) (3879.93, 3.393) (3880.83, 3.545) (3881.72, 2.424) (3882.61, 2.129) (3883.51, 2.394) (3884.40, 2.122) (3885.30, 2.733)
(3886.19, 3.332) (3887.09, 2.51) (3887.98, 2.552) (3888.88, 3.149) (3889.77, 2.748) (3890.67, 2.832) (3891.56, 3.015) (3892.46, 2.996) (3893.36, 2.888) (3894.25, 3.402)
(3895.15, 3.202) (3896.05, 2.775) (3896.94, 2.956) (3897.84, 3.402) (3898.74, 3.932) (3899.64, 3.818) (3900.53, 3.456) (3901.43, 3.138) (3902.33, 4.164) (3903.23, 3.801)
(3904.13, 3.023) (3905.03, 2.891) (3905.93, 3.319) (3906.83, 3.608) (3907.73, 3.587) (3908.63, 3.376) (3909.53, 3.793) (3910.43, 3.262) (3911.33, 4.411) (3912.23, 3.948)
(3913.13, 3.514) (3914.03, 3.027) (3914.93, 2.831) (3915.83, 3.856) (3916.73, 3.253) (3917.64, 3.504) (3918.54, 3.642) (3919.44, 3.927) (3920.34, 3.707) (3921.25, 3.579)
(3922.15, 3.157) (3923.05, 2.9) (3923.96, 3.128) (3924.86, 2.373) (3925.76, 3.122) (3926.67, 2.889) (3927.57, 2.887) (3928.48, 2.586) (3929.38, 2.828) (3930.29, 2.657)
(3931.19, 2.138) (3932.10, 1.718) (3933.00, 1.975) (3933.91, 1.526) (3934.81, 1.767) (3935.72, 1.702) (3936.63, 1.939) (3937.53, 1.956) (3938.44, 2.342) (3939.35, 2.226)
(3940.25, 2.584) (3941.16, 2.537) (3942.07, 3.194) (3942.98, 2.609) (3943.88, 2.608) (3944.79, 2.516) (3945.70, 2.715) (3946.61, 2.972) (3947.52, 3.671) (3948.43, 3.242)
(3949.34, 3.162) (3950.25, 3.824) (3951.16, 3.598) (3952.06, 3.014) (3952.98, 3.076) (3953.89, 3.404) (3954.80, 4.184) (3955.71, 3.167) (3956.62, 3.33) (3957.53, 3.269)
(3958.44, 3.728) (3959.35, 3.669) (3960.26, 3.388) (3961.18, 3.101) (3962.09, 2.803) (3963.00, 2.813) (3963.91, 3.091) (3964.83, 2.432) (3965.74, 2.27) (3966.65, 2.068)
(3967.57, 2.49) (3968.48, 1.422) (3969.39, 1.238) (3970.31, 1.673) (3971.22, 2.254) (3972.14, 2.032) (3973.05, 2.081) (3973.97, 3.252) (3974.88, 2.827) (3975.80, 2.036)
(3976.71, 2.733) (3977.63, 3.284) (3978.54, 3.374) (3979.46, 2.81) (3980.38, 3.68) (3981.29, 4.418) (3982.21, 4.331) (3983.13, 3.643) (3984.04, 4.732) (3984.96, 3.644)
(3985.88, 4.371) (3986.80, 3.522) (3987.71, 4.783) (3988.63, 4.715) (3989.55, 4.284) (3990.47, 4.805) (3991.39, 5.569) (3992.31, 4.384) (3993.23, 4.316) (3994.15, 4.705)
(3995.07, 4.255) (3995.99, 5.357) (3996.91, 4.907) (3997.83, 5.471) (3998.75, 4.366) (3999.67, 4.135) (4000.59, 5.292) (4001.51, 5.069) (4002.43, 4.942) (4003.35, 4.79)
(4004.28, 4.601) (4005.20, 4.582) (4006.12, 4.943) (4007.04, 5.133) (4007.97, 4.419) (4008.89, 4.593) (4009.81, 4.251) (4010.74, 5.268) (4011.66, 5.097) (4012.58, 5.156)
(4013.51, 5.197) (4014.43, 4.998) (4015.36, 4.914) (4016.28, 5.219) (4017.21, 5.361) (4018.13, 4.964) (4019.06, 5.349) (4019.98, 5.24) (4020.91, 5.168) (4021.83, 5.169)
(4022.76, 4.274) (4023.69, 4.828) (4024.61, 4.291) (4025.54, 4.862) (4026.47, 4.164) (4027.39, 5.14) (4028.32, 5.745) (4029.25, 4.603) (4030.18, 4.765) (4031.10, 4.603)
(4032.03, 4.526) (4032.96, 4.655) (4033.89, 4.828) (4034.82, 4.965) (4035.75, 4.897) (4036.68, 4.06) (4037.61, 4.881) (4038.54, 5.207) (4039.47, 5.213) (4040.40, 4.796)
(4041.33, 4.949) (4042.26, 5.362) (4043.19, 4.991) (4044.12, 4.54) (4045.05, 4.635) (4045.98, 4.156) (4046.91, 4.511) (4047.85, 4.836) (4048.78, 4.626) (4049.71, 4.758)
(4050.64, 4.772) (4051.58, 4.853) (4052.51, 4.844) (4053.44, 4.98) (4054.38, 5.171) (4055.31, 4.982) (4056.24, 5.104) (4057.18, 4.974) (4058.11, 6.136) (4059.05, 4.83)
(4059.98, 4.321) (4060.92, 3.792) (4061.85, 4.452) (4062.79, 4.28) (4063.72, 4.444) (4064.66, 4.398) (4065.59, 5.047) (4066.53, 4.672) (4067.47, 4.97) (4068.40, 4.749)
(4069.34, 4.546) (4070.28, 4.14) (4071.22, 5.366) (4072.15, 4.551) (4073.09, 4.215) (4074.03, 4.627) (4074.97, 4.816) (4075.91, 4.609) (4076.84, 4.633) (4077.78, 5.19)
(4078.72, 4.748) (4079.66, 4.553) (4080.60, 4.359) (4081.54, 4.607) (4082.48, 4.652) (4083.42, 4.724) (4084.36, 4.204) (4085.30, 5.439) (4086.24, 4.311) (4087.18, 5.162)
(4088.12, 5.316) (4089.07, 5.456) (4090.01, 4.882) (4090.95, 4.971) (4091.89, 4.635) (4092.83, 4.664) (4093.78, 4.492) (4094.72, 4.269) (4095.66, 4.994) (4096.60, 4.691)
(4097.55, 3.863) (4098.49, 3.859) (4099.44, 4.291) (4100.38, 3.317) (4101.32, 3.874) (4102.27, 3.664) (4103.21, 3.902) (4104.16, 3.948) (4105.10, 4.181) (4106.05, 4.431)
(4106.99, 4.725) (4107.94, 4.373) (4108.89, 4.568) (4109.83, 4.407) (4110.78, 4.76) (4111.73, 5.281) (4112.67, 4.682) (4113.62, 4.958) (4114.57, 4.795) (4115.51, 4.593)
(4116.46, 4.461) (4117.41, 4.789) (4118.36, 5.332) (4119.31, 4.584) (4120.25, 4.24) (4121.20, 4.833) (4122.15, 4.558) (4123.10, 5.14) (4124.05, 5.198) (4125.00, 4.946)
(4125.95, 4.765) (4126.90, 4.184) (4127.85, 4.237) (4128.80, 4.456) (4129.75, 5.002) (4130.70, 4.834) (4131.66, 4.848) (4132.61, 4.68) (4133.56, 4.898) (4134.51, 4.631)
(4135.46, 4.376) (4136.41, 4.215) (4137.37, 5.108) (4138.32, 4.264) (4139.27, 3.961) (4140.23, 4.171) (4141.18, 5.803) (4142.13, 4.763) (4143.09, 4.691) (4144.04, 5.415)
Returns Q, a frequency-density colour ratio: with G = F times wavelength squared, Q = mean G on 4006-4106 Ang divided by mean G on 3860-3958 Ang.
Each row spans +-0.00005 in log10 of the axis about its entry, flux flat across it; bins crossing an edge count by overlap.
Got 1.7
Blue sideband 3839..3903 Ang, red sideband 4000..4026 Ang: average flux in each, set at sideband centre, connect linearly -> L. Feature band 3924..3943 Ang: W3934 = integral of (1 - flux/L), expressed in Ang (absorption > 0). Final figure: 6.88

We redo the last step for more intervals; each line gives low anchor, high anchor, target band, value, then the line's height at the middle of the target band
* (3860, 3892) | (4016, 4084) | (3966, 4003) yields 3.0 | 4.02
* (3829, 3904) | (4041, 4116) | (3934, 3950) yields 3.8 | 3.36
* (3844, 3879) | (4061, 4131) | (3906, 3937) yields 1.4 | 3.16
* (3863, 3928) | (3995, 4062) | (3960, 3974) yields 5.8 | 4.04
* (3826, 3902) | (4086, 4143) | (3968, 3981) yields 3.7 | 3.48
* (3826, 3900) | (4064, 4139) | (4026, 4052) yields -4.5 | 4.08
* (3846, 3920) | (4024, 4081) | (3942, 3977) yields 8.6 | 3.78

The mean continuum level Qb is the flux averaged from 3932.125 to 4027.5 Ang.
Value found 3.71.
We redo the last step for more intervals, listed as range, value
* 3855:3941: 2.9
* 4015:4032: 4.92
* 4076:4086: 4.7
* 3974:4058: 4.64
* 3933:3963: 2.89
